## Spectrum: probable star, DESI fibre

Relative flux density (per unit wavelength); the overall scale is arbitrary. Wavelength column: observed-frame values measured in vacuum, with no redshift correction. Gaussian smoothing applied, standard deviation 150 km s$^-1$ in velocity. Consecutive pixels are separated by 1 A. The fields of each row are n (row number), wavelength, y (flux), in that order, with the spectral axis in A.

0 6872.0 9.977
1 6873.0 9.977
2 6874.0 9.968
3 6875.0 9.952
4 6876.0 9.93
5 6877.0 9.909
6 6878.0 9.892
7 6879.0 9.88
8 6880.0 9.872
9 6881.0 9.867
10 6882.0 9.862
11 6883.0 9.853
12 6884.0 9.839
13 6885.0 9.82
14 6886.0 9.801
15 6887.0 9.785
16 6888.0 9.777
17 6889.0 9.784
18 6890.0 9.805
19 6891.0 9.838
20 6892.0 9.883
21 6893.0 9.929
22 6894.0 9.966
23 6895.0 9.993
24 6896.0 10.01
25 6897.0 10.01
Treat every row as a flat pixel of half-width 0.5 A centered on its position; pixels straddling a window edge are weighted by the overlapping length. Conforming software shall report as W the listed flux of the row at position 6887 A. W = 9.785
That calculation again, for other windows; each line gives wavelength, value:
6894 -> 9.966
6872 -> 9.977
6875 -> 9.952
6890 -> 9.805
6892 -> 9.883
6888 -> 9.777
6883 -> 9.853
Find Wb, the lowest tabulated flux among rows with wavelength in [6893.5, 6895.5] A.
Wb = 9.966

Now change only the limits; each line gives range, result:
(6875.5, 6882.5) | 9.862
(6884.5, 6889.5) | 9.777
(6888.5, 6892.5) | 9.784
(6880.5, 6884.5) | 9.839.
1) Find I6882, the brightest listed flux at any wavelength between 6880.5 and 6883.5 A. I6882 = 9.867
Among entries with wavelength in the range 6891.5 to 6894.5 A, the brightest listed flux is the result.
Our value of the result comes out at 9.966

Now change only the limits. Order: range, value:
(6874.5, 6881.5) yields 9.952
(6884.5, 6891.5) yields 9.838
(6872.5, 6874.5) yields 9.977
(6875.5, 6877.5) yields 9.93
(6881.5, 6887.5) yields 9.862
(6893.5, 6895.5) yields 9.993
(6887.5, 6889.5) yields 9.784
